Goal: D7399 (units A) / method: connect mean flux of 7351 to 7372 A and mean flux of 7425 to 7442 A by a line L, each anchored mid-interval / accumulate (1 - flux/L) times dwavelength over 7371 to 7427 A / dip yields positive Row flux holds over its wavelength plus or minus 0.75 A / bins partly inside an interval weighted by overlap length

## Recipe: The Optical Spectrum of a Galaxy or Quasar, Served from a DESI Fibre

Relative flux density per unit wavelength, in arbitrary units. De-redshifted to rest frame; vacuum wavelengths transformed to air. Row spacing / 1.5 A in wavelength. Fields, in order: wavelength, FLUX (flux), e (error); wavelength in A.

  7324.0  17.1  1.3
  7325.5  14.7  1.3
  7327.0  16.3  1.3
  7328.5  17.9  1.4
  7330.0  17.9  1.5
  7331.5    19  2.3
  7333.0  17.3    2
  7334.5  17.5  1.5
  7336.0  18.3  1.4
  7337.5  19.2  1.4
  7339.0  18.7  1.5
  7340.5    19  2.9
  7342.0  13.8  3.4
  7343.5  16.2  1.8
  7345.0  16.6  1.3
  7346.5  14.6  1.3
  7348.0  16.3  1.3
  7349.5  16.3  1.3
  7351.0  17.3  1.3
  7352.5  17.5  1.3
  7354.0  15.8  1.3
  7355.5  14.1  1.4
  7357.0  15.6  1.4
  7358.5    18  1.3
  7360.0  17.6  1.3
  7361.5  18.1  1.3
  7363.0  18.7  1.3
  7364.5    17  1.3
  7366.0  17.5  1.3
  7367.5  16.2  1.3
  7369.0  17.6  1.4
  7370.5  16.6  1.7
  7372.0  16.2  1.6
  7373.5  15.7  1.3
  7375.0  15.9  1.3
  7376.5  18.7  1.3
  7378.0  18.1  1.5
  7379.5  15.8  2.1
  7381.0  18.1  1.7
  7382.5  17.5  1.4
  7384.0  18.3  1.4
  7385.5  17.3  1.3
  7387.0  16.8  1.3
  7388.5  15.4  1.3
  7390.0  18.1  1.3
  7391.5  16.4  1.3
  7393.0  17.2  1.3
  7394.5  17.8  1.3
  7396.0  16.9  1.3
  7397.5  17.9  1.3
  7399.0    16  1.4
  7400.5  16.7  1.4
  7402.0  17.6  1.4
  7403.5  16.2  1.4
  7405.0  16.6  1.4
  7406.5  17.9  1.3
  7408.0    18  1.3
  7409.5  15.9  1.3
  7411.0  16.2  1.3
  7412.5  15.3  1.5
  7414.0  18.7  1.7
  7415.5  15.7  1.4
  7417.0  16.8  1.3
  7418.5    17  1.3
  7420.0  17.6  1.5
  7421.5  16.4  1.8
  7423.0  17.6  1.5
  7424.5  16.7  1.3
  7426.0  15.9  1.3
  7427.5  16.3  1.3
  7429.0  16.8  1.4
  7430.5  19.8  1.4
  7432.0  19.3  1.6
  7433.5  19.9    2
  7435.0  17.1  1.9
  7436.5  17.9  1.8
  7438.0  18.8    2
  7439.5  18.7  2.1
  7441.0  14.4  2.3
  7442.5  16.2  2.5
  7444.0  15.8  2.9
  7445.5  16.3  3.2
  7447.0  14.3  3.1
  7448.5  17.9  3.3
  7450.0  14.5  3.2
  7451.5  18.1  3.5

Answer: 1.2 A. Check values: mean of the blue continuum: 16.9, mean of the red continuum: 17.7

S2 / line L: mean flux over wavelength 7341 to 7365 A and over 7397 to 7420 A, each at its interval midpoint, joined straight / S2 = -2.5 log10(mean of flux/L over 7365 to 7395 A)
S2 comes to -0.025 mag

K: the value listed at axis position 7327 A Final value 16.3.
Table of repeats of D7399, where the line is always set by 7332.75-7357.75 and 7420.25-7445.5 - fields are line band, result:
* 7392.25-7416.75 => 0.3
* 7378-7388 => -0.2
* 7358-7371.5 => -0.5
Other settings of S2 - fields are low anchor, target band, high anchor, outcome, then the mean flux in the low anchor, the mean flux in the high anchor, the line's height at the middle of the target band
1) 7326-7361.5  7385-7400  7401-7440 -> 0.015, 17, 17.3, 17.2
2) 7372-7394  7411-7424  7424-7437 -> 0.046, 17.1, 17.8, 17.6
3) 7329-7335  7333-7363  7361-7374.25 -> 0.039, 17.9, 17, 17.5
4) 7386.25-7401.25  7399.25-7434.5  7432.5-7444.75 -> 0.001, 16.9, 17.4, 17.2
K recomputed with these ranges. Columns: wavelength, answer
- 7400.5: 16.7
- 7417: 16.8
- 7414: 18.7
